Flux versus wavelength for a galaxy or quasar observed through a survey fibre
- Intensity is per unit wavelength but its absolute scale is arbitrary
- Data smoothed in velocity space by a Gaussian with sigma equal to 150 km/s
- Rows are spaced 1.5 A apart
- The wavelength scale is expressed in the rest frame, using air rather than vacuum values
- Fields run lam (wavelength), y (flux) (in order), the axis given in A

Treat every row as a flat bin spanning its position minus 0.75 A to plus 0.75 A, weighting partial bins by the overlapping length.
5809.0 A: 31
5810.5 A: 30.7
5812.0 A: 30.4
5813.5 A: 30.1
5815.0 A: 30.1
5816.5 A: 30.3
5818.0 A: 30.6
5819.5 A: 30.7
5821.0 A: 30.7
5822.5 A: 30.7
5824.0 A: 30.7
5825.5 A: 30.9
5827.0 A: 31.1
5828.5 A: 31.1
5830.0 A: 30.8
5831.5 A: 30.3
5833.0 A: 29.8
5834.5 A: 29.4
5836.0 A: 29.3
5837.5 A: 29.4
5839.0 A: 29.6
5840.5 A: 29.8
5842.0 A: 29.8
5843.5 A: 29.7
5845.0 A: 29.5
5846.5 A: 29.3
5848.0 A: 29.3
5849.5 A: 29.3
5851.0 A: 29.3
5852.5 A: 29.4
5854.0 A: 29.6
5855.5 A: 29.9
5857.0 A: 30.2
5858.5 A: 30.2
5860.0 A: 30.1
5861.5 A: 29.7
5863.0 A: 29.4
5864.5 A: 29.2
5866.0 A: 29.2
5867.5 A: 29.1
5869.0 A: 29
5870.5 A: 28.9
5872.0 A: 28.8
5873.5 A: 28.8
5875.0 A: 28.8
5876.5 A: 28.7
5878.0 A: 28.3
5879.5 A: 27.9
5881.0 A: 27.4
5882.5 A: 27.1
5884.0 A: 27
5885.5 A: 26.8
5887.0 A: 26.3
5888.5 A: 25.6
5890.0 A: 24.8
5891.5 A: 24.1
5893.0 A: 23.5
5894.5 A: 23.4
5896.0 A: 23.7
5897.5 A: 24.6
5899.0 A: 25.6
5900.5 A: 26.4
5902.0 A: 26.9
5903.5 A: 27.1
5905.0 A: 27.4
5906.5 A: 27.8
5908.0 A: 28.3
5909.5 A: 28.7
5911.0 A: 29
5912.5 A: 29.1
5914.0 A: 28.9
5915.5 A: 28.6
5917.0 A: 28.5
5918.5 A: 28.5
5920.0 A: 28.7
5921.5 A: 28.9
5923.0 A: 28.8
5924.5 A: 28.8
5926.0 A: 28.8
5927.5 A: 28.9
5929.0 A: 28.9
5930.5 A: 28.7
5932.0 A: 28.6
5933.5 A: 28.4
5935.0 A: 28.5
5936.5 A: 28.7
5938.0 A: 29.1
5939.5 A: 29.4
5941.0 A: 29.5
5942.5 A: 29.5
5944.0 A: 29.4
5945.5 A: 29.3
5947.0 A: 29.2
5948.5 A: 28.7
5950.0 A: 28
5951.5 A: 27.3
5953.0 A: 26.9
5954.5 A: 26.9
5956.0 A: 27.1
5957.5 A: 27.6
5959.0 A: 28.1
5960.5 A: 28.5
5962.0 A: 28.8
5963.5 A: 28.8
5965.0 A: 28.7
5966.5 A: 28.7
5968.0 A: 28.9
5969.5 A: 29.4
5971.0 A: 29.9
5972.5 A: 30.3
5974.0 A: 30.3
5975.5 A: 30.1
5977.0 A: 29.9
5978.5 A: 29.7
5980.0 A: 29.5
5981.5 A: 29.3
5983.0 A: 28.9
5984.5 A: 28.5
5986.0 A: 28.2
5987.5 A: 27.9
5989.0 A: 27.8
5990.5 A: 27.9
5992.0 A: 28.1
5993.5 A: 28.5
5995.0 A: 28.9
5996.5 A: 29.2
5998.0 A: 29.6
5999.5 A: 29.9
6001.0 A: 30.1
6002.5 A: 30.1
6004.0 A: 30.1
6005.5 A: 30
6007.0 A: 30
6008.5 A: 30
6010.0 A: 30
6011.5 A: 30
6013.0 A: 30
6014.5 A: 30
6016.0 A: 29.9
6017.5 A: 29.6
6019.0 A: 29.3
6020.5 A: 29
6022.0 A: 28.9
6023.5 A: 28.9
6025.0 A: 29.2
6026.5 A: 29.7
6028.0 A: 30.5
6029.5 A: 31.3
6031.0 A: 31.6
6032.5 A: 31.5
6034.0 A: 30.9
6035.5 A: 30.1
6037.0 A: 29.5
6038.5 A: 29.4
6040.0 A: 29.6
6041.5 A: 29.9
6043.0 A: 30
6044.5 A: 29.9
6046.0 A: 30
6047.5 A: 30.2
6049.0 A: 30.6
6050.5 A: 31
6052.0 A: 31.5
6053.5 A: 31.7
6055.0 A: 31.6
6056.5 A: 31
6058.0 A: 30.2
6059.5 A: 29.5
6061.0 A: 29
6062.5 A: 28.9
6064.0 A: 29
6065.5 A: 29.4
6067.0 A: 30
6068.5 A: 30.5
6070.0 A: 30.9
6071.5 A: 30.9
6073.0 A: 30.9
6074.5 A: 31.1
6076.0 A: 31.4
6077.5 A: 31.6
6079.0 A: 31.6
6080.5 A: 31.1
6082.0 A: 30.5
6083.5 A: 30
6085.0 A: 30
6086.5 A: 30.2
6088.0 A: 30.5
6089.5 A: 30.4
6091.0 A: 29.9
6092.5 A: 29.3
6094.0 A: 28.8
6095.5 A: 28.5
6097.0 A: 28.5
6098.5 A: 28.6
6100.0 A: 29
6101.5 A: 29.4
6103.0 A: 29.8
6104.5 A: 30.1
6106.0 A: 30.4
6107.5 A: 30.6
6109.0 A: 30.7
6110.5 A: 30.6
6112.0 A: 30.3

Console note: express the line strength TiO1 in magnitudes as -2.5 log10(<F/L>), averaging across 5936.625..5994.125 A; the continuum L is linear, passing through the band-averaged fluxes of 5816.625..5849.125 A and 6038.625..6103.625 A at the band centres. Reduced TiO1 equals 0.05 mag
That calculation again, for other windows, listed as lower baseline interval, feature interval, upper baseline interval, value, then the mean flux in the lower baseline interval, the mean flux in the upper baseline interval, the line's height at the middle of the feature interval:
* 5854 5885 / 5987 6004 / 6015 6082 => 0.033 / 28.9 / 30.3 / 29.9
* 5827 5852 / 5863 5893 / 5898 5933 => 0.053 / 29.8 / 28.2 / 29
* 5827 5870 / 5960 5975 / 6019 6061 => 0.028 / 29.7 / 30.2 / 30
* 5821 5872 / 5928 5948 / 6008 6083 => 0.037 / 29.8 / 30.3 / 30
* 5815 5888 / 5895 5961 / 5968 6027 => 0.048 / 29.4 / 29.4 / 29.4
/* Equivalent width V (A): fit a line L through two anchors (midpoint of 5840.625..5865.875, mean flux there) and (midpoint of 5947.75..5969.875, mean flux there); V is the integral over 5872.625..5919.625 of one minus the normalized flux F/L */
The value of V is 3.2 A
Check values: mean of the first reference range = 29.6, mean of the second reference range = 28.1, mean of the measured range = 27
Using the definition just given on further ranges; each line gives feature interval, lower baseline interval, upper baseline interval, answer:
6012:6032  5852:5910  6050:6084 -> 0.0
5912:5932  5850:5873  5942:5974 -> 0.1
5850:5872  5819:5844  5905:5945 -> 0.2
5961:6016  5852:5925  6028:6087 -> 0.1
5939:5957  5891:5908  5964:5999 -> -0.5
